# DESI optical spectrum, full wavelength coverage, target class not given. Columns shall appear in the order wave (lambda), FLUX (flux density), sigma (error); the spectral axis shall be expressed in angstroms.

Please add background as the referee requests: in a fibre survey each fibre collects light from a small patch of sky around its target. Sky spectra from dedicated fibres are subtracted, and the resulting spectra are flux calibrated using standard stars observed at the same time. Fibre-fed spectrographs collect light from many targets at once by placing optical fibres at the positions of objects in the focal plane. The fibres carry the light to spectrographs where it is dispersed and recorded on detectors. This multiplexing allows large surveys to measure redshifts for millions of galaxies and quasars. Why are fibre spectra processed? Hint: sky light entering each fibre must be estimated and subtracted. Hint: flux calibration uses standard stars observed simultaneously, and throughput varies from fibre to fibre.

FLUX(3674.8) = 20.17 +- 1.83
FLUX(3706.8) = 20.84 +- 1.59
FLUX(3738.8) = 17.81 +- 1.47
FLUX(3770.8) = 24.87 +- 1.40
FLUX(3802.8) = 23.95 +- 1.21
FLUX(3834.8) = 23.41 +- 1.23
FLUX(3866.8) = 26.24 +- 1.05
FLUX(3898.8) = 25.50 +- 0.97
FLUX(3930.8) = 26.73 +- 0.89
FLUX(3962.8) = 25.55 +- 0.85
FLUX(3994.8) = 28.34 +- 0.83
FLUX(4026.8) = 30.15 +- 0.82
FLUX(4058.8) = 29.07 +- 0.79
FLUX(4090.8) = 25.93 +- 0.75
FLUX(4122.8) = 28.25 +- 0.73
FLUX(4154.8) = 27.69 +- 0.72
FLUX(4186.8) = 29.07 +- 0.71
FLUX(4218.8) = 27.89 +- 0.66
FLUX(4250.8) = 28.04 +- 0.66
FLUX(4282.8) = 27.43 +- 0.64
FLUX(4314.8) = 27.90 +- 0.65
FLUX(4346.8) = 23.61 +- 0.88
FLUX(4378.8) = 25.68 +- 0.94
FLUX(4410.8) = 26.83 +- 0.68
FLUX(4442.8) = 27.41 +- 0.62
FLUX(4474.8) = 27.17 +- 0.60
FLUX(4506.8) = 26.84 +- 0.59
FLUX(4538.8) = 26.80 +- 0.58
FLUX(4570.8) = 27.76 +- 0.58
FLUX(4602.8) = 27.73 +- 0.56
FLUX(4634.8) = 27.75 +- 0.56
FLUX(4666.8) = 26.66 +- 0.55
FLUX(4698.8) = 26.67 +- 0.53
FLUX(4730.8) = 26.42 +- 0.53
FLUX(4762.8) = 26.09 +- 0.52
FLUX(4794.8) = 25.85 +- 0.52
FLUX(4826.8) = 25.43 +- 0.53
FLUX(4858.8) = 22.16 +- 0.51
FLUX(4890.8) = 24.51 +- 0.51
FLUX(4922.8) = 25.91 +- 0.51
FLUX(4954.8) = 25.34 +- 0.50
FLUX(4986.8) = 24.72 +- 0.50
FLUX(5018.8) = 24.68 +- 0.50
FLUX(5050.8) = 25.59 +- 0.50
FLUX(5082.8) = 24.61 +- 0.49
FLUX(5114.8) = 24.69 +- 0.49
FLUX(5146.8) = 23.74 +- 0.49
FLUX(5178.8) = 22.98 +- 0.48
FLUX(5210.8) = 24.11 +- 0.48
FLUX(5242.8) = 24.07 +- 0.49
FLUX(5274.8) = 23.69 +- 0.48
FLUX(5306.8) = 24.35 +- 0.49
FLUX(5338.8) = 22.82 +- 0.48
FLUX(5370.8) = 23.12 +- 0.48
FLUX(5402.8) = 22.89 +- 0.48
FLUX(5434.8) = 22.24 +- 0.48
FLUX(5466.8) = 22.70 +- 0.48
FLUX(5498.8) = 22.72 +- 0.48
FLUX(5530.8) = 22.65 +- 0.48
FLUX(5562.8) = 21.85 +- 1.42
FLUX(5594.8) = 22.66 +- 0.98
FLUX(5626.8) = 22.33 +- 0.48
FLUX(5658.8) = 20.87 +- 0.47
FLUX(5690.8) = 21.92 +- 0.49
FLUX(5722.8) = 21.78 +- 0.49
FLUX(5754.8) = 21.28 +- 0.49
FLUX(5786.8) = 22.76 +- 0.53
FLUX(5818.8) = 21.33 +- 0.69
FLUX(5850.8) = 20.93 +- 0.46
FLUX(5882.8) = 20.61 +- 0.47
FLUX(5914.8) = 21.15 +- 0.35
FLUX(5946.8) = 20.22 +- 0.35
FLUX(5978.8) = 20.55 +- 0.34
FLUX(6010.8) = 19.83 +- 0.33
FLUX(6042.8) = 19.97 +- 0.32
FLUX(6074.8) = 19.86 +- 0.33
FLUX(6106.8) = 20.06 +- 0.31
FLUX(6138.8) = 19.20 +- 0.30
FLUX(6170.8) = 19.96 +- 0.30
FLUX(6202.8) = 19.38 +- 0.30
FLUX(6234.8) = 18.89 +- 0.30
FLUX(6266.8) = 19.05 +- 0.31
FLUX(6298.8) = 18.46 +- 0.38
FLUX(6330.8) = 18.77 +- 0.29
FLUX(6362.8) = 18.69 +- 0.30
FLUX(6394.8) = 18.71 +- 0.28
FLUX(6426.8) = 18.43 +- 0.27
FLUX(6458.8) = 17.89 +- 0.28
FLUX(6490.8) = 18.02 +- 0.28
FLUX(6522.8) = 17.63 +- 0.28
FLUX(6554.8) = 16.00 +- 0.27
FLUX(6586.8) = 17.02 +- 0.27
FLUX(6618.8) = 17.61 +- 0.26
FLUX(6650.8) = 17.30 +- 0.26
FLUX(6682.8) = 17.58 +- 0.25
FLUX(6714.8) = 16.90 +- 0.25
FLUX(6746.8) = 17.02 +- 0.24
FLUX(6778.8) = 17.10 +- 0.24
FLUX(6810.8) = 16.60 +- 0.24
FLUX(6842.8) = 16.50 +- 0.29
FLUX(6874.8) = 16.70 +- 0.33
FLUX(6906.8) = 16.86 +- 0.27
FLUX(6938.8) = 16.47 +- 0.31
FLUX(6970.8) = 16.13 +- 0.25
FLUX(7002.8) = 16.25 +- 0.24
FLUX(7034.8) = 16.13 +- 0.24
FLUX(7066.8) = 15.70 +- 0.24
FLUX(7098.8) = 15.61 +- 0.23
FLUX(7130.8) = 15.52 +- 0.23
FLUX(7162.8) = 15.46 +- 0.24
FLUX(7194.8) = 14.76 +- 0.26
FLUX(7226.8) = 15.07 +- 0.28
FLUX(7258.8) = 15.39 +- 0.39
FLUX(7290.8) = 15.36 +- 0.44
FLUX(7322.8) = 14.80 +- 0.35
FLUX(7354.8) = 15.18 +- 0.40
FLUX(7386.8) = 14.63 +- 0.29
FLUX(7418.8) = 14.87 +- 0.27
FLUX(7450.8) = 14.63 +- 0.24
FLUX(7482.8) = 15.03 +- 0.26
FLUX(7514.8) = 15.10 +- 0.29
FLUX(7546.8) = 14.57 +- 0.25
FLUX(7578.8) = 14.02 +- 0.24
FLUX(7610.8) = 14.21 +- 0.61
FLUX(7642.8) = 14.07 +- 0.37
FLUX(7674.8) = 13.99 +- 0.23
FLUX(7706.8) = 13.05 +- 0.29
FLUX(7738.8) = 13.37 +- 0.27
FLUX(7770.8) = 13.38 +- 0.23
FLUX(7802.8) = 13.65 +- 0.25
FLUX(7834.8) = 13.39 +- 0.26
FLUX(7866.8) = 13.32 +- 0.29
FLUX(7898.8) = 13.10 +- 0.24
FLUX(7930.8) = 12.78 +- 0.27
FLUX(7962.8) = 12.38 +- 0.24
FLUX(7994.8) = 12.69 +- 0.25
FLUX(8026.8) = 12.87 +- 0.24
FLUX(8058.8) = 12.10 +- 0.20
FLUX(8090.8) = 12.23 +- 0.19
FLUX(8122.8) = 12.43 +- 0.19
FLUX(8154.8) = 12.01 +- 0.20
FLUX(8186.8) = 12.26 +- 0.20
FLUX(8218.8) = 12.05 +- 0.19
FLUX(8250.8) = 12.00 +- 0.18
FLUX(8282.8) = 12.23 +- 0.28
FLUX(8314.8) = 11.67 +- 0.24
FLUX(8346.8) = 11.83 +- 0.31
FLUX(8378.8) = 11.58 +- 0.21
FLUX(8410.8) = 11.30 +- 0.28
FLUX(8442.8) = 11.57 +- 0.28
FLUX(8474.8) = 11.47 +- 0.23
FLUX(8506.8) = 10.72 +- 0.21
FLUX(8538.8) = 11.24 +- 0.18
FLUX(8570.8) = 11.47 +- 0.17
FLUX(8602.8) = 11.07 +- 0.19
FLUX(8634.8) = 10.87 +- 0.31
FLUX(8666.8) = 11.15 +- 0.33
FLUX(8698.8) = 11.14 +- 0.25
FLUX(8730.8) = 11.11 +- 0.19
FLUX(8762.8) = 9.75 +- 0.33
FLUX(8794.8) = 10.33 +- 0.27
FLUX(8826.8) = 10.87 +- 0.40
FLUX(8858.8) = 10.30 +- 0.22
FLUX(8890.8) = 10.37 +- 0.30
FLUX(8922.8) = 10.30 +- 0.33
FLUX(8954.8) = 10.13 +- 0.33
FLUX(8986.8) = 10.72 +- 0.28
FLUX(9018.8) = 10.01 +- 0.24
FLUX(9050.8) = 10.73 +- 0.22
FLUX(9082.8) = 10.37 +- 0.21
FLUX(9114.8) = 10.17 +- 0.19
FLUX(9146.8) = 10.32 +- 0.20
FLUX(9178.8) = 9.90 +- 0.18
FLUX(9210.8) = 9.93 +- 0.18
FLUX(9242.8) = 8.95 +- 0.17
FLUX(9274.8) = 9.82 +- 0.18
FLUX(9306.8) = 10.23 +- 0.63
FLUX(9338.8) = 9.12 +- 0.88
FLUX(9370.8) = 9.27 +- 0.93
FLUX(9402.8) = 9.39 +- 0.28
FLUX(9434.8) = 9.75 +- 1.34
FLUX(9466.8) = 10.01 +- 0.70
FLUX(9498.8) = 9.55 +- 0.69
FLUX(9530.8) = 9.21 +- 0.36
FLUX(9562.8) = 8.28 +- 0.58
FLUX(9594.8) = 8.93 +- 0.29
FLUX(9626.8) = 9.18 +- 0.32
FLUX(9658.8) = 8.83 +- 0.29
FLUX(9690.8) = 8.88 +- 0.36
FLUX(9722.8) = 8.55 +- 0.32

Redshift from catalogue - 0.000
